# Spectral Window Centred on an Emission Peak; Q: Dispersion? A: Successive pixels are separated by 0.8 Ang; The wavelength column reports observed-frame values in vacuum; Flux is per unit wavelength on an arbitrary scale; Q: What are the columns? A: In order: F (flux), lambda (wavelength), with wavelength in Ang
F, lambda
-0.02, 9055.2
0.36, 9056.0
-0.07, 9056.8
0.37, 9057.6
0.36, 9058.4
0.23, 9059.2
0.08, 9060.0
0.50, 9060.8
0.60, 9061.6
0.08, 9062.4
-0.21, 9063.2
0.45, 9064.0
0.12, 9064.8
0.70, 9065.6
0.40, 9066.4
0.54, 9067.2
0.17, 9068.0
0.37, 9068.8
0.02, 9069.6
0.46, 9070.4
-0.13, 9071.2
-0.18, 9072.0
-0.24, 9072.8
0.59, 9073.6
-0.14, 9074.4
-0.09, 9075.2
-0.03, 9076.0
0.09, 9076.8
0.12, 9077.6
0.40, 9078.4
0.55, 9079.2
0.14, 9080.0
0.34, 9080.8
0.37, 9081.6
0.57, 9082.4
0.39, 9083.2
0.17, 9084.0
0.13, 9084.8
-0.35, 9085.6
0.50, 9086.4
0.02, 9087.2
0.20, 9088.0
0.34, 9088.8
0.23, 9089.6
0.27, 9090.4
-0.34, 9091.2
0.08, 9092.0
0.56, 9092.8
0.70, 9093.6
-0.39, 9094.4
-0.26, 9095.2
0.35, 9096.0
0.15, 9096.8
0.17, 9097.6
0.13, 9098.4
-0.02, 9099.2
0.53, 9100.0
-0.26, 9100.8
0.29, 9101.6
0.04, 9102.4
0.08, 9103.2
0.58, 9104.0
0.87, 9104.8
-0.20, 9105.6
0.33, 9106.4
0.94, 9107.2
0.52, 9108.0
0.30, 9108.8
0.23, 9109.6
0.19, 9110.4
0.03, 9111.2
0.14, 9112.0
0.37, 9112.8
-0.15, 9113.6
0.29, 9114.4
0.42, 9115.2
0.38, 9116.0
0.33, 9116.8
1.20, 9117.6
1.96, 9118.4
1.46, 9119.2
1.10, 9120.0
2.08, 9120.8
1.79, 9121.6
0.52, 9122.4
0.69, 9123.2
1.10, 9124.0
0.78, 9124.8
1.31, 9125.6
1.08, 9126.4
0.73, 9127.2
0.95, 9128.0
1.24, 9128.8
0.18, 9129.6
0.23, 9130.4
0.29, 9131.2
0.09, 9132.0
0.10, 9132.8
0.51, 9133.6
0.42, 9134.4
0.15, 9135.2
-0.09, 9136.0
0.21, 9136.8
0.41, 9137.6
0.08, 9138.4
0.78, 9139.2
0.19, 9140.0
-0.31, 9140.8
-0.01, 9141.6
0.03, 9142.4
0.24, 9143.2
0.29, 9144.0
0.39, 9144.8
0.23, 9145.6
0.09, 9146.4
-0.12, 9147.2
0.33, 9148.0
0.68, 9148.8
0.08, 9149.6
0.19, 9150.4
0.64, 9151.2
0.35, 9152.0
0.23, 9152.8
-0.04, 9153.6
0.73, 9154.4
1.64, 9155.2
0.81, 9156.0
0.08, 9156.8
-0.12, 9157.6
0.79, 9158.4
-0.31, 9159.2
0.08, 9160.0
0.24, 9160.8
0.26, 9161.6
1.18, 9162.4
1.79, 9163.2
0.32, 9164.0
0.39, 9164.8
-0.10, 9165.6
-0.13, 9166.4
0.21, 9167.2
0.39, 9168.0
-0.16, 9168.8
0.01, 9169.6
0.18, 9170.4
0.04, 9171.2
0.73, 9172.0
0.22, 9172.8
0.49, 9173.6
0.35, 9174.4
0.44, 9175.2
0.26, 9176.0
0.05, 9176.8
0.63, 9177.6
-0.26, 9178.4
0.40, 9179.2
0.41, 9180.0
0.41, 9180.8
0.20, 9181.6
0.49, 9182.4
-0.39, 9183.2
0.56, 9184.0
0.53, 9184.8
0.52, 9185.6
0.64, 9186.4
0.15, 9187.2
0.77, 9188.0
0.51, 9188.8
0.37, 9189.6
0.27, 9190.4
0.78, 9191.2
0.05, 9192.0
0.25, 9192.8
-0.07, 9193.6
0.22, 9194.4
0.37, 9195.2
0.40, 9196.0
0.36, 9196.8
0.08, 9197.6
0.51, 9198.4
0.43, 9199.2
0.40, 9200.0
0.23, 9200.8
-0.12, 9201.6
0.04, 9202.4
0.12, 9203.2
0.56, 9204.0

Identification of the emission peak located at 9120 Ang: Hbeta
